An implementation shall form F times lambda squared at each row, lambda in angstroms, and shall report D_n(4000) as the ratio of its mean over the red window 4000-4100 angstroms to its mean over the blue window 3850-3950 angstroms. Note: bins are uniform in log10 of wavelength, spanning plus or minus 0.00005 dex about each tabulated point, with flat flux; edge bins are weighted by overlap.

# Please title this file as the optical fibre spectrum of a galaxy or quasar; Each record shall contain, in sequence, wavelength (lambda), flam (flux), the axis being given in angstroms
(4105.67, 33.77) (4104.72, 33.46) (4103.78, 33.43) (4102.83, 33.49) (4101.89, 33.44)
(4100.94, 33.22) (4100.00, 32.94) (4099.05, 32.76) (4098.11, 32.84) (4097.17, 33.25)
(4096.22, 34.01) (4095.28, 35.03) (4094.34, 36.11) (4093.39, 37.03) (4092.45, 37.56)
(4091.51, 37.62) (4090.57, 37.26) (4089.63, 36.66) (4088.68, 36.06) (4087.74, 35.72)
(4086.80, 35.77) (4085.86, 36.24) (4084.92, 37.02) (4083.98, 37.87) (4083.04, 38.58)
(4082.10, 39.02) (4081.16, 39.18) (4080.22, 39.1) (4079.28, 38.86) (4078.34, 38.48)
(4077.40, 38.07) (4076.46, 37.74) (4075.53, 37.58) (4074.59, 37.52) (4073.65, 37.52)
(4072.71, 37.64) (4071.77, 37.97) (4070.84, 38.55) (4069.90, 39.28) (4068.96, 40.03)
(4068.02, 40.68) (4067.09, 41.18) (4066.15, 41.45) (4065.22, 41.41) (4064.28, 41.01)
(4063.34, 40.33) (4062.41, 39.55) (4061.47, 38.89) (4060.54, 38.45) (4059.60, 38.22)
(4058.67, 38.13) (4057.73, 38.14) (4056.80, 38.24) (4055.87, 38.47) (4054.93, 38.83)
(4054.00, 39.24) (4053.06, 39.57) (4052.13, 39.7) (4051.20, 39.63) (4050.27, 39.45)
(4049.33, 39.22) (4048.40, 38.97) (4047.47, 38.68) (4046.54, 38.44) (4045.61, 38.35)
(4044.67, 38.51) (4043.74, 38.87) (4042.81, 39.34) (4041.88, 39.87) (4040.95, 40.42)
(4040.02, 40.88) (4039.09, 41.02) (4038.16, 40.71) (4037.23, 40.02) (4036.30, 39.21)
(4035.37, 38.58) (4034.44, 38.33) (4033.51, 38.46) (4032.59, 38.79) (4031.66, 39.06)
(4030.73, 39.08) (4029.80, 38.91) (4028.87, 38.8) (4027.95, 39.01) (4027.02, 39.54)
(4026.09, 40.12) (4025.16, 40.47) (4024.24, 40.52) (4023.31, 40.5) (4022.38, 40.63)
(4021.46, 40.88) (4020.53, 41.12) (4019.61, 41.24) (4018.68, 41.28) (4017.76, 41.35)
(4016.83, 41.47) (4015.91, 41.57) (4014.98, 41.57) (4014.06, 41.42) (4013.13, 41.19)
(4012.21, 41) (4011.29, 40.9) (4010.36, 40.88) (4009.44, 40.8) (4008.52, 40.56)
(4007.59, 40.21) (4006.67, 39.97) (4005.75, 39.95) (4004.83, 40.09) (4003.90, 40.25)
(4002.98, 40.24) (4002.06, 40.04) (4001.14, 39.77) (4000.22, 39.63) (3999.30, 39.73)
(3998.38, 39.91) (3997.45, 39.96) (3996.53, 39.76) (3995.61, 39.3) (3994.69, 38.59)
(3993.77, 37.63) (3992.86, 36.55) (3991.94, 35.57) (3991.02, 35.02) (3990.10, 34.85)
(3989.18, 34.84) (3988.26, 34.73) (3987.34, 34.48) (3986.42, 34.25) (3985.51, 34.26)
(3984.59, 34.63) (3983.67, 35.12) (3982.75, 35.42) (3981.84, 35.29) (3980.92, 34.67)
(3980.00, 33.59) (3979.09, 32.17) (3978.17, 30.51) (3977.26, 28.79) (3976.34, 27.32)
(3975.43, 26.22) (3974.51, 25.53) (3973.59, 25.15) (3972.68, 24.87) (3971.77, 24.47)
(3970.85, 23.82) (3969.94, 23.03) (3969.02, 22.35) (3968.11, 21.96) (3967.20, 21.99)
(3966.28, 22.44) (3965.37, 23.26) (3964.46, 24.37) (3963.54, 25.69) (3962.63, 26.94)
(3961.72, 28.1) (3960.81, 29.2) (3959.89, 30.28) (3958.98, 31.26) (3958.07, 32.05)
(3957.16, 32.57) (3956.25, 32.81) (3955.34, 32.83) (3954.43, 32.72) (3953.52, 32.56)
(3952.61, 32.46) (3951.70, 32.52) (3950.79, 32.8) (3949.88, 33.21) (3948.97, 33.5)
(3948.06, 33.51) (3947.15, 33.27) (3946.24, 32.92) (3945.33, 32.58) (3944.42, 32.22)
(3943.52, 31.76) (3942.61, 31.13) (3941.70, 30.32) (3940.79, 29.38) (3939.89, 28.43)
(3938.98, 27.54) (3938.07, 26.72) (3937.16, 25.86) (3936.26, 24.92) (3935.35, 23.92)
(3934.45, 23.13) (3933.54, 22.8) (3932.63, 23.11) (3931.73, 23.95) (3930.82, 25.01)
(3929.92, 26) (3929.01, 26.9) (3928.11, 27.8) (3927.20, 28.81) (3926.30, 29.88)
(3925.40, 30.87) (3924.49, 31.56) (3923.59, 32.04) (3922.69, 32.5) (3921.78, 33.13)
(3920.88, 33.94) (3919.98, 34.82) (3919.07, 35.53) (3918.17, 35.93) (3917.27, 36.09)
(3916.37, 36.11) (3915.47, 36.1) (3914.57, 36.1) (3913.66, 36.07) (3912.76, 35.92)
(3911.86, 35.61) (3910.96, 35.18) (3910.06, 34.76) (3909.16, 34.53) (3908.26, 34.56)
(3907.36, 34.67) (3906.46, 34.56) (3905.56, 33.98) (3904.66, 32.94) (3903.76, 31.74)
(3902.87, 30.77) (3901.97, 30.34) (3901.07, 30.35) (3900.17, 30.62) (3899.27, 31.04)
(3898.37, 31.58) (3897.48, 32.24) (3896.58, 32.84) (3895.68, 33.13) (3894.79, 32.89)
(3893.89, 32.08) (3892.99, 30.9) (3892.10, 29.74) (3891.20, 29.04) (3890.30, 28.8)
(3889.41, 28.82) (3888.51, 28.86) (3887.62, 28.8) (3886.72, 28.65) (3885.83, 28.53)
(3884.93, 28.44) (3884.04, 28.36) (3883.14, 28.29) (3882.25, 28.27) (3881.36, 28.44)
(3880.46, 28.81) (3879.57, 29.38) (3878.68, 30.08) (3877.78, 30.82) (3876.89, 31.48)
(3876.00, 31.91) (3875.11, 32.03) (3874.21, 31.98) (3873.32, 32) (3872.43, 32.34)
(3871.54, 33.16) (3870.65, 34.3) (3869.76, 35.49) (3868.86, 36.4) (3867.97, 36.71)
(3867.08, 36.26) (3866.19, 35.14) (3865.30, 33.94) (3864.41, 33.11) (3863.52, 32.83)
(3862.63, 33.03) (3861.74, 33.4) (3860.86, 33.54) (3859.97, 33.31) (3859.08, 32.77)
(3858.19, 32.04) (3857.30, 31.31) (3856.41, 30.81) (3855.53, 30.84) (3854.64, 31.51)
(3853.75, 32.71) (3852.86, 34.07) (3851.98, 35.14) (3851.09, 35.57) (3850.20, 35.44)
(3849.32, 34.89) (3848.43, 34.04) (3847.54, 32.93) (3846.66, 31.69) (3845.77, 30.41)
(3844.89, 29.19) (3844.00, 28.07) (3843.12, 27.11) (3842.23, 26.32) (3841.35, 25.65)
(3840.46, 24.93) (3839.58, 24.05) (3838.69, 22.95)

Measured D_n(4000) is 1.33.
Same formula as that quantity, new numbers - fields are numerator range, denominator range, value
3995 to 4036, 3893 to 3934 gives 1.32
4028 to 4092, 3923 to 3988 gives 1.40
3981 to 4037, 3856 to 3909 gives 1.31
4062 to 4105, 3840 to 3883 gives 1.30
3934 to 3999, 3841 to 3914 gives 1.01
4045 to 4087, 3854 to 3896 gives 1.36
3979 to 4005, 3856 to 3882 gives 1.21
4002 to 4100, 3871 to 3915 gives 1.34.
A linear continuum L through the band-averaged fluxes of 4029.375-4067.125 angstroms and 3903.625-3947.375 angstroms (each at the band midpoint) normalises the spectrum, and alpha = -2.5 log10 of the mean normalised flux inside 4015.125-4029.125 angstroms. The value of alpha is -0.084 mag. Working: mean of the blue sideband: 31.1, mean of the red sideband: 39.3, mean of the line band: 40.6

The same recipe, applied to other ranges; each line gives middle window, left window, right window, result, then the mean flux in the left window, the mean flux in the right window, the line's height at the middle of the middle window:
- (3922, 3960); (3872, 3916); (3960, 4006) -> 0.077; 31.6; 32.3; 32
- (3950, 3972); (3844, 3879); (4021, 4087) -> 0.272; 33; 39.1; 36.2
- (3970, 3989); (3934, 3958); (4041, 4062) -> 0.090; 30.6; 38.9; 33.3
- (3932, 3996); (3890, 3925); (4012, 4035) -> 0.212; 33.2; 40.2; 36.6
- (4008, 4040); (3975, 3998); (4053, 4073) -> -0.095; 34.6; 39.3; 36.9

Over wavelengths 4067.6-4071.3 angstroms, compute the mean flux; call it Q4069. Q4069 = 39.5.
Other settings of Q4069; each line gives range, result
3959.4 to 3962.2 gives 29.2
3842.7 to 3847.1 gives 29.3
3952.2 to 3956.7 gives 32.7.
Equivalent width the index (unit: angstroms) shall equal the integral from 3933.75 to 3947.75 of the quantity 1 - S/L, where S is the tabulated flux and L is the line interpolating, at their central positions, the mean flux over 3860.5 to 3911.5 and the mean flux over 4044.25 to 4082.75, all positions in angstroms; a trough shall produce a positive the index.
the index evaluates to 2.1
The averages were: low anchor 31.9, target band 28.9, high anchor 39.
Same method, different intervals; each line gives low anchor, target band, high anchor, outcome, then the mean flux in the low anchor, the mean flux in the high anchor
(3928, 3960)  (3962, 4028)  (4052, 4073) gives -2.39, 29.6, 39.4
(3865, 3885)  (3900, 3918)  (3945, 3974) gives -2.03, 32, 28.8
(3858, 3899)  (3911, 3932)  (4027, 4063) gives 0.75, 31.6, 39.1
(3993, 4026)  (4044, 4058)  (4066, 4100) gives -0.09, 40.4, 37.3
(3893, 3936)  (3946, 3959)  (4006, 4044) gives 0.67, 31.6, 40.2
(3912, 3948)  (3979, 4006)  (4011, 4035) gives 0.02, 30.5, 40.3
